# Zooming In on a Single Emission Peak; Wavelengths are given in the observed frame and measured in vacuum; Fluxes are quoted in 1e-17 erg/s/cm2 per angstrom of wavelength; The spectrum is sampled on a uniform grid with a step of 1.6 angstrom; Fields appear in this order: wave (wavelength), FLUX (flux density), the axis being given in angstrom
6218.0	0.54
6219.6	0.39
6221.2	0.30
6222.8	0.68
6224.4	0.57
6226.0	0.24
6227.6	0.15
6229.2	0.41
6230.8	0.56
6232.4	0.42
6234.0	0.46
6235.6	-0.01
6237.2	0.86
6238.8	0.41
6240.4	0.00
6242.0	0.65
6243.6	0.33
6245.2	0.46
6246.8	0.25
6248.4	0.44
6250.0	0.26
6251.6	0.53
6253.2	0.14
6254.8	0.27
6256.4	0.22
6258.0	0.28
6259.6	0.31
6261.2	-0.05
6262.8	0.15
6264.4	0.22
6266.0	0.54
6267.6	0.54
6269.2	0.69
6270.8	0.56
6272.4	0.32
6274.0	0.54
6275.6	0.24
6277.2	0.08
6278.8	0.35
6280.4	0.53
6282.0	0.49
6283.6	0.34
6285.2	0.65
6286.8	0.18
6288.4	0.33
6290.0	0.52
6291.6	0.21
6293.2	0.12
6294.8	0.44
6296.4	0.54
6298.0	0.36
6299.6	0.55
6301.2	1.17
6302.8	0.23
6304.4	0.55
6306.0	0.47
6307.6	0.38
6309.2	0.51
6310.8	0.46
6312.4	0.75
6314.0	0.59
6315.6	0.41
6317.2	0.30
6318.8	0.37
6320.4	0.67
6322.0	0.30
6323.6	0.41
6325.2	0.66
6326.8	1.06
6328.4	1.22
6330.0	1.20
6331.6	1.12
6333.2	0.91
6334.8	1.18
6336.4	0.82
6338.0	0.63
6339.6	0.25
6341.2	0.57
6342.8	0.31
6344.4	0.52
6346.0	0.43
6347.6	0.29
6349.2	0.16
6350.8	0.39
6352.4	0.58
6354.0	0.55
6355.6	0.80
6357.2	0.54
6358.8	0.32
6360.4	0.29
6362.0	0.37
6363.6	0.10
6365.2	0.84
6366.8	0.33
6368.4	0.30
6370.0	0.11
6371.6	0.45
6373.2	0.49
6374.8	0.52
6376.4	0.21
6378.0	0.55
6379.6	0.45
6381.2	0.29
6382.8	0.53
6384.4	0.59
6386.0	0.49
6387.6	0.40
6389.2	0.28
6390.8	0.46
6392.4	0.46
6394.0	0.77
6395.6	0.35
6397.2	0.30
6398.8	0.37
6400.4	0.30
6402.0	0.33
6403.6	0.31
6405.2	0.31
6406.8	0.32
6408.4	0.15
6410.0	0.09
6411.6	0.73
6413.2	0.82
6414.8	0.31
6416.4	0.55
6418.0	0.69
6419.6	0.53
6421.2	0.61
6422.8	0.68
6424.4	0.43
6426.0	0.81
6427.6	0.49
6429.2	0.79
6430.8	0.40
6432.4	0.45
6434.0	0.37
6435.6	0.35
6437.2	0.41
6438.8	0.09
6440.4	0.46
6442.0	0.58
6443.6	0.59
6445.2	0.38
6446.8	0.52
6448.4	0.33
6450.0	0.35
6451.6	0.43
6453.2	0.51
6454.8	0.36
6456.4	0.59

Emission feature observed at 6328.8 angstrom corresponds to [O II]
